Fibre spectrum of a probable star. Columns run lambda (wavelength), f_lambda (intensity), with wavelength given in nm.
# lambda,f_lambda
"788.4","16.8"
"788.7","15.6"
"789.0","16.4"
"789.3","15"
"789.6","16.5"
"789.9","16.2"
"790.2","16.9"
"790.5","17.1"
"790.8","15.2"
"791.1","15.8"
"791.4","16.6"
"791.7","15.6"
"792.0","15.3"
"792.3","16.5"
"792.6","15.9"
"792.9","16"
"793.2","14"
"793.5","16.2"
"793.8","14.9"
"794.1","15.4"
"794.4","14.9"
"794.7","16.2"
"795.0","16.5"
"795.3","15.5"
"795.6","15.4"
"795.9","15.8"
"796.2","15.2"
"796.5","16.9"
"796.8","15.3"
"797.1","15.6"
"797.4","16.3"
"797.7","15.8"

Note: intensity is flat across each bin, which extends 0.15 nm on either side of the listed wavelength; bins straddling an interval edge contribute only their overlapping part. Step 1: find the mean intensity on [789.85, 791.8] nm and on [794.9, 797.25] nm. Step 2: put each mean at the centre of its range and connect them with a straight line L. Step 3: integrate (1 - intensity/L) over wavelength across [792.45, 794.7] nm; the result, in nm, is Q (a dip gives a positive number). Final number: 0.083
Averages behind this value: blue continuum 16.2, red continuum 15.8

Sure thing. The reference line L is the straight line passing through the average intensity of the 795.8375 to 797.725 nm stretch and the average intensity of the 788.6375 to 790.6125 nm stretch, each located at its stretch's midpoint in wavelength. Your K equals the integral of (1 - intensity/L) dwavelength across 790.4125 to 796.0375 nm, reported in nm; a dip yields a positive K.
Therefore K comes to 0.12 nm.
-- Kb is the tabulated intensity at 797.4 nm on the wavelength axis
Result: 16.3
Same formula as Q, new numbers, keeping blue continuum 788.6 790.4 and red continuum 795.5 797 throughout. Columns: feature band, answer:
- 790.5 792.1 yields 0.02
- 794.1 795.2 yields 0.00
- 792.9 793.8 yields 0.04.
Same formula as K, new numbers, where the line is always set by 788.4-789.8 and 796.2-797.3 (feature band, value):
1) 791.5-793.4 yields 0.040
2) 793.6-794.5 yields 0.043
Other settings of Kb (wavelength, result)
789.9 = 16.2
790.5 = 17.1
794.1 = 15.4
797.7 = 15.8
